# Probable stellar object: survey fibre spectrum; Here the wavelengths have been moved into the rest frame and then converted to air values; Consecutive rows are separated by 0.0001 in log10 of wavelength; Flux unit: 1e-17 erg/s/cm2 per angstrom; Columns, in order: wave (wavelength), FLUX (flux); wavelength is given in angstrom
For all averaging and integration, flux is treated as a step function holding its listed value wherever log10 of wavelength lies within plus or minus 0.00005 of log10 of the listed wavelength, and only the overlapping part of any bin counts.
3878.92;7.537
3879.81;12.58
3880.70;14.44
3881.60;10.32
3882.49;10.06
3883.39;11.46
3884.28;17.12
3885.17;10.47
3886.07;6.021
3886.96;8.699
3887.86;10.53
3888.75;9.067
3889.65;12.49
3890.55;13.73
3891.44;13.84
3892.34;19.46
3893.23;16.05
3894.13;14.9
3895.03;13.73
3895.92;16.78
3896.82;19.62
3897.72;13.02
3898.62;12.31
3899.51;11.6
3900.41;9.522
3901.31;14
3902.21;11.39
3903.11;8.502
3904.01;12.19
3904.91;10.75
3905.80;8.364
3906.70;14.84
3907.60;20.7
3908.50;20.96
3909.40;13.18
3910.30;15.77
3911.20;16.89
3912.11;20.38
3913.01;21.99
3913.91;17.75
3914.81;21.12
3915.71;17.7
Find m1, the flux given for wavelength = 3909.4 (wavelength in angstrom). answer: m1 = 13.18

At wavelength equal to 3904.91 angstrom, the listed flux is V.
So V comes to 10.75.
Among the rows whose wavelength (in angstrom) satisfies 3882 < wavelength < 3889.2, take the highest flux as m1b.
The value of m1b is 17.12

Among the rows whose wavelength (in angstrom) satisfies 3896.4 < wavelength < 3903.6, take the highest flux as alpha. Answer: 19.62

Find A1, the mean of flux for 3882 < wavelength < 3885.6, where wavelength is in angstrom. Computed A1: 12.3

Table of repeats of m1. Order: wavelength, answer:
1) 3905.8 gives 8.364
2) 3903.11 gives 8.502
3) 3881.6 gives 10.32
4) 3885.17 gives 10.47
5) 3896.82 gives 19.62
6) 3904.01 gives 12.19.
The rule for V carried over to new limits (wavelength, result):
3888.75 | 9.067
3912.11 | 20.38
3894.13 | 14.9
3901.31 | 14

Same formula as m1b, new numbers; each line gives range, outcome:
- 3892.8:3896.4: 16.78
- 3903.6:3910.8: 20.96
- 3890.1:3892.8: 19.46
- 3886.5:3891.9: 13.84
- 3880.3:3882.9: 14.44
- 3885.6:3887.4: 8.699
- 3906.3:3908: 20.7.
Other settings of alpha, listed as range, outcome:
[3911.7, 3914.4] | 21.99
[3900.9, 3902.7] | 14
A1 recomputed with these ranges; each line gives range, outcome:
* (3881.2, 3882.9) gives 10.2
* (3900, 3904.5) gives 11.1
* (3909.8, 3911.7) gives 16.3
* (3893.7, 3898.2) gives 15.6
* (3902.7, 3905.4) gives 10.5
